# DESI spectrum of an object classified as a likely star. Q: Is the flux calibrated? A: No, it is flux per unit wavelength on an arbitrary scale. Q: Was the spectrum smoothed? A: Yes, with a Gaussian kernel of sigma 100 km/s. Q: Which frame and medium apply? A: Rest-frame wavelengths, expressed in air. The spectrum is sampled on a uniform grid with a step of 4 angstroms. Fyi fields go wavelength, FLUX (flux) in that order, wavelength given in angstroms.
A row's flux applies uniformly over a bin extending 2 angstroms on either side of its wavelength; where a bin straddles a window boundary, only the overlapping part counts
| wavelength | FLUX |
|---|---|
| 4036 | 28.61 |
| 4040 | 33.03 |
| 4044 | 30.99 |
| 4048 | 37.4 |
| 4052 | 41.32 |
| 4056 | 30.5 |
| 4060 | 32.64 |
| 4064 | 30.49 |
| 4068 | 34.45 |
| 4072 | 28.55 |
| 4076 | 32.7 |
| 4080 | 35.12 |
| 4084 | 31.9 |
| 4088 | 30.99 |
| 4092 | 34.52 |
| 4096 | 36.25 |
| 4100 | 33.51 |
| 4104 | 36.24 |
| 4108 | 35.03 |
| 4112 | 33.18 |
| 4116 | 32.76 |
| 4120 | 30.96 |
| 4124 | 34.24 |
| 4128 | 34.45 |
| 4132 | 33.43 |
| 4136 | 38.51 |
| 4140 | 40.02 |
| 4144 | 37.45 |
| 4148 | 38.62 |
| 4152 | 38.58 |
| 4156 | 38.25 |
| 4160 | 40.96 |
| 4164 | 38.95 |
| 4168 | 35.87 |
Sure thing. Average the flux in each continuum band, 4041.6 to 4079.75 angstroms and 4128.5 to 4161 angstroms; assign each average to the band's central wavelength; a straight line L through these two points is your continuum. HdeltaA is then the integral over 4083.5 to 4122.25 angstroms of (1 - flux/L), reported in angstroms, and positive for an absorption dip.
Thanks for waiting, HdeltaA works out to 2.2 angstroms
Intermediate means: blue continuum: 33.3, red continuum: 38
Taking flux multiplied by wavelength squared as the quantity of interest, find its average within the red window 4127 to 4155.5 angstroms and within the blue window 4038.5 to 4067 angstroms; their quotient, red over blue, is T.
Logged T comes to 1.16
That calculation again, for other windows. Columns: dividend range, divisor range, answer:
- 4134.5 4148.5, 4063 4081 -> 1.24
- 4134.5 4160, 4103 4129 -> 1.17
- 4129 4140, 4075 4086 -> 1.13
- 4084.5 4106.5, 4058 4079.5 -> 1.08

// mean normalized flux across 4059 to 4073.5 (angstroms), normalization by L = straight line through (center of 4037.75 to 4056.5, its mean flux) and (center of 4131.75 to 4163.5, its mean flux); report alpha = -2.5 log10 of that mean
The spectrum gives 0.13 mag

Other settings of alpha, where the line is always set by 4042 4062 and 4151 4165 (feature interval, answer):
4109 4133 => 0.13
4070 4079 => 0.15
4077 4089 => 0.10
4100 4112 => 0.06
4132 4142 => 0.01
